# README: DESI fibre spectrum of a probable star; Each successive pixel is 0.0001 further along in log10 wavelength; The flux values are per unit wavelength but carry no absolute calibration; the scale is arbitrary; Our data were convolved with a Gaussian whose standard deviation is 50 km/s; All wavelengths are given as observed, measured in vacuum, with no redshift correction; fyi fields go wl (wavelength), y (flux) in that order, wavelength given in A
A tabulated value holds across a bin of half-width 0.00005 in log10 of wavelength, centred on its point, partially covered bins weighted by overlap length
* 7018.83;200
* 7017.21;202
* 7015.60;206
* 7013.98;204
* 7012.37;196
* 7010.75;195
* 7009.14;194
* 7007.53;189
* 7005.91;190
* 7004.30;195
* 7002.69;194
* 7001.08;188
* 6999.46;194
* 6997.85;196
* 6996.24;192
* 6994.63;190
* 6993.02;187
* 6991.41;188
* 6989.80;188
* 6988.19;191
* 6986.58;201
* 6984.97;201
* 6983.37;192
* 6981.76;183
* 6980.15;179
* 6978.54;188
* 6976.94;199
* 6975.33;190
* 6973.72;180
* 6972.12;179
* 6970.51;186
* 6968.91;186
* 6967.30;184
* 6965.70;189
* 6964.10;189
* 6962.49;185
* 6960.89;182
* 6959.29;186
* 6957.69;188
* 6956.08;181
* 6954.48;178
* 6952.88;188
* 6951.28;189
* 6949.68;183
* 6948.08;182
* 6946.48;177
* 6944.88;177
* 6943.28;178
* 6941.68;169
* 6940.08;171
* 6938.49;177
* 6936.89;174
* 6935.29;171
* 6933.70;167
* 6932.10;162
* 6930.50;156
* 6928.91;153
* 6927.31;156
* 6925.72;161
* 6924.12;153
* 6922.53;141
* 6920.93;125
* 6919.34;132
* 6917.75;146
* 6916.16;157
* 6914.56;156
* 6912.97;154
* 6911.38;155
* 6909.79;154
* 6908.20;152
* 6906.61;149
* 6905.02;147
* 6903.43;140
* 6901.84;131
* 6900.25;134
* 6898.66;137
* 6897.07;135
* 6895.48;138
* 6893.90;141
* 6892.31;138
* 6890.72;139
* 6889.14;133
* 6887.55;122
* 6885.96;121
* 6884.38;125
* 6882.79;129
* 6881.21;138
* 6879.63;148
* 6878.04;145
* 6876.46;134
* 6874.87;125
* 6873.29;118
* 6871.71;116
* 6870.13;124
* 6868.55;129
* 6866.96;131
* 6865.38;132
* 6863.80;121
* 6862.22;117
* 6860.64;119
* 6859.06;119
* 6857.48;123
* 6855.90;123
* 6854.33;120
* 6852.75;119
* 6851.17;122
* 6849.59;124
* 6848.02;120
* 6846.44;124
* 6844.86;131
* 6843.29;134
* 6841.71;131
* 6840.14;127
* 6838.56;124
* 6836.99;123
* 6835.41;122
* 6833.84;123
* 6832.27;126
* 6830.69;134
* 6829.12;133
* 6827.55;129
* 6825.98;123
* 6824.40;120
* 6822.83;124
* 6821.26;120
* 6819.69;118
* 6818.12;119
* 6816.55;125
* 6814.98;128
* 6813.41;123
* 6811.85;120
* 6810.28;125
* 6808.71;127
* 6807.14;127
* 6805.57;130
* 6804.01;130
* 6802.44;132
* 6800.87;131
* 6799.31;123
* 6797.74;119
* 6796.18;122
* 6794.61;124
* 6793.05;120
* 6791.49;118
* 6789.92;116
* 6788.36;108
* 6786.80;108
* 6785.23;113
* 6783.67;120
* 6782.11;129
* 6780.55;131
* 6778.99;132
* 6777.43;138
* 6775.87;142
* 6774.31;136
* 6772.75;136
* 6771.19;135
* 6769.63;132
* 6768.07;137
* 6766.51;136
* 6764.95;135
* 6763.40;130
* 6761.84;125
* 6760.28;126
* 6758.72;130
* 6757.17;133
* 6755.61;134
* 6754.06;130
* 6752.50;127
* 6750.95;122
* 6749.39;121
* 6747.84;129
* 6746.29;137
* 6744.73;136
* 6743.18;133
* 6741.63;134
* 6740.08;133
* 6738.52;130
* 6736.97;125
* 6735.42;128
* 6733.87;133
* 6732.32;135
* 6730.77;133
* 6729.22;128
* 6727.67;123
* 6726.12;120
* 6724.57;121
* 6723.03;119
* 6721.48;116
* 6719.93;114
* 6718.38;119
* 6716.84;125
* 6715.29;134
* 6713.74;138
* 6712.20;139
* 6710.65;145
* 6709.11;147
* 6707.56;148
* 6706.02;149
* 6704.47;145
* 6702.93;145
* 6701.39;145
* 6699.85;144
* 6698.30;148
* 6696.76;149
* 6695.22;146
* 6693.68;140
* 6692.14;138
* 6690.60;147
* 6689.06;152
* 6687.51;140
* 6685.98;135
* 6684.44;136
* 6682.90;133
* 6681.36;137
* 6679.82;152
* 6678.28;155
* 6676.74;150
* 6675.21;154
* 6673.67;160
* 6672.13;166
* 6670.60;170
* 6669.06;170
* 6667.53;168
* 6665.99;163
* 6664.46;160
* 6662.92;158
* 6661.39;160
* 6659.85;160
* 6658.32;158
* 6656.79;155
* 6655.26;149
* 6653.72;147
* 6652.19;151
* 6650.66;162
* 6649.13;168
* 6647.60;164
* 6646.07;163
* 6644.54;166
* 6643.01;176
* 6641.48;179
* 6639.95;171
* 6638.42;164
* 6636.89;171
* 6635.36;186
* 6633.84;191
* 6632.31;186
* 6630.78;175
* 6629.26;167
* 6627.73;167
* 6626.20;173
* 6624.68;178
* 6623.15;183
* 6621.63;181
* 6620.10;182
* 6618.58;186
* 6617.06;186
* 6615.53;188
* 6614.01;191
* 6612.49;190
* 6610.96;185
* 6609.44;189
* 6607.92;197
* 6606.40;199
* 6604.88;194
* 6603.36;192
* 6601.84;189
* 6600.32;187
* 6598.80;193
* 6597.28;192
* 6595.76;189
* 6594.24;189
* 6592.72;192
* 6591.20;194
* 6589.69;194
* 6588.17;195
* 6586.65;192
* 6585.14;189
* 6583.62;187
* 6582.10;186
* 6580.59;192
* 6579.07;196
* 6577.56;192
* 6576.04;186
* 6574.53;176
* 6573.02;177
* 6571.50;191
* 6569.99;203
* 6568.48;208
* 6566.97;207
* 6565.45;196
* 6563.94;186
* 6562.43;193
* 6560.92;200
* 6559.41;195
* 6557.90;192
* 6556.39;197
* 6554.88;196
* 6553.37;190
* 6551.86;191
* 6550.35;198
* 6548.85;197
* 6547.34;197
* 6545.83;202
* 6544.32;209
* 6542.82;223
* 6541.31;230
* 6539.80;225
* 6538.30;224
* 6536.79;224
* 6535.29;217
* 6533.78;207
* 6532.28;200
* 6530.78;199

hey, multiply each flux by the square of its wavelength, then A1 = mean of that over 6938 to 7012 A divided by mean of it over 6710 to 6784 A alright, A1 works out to 1.53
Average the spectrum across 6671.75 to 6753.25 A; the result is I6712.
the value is 137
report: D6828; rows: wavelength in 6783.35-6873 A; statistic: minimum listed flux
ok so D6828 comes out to 108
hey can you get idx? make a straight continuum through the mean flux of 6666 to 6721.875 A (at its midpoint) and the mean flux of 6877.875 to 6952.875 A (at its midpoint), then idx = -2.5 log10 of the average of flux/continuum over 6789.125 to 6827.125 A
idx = 0.20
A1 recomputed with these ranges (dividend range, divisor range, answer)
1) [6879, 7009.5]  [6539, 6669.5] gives 1.01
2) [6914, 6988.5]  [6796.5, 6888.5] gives 1.44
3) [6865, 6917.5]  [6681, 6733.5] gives 1.06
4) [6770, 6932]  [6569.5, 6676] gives 0.79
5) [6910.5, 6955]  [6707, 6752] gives 1.34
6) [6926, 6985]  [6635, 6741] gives 1.32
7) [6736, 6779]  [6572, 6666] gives 0.77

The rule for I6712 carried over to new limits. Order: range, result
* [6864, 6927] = 138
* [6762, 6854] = 126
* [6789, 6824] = 124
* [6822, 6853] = 126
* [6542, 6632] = 191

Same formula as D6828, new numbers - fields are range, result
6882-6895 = 121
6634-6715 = 133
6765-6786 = 113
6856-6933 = 116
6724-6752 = 120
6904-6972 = 125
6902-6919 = 140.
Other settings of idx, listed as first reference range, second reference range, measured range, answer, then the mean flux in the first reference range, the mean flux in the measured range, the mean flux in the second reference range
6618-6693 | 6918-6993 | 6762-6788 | 0.278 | 162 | 130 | 177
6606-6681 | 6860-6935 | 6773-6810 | 0.213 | 170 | 125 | 139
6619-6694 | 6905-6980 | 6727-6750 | 0.248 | 162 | 131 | 170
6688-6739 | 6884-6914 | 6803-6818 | 0.096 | 135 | 126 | 140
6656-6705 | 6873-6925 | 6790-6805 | 0.169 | 151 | 124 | 139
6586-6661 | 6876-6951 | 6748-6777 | 0.249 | 179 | 132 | 151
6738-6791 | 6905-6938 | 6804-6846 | 0.106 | 129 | 126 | 154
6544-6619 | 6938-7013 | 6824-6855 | 0.444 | 193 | 126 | 187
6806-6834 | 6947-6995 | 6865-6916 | 0.128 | 125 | 137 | 187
